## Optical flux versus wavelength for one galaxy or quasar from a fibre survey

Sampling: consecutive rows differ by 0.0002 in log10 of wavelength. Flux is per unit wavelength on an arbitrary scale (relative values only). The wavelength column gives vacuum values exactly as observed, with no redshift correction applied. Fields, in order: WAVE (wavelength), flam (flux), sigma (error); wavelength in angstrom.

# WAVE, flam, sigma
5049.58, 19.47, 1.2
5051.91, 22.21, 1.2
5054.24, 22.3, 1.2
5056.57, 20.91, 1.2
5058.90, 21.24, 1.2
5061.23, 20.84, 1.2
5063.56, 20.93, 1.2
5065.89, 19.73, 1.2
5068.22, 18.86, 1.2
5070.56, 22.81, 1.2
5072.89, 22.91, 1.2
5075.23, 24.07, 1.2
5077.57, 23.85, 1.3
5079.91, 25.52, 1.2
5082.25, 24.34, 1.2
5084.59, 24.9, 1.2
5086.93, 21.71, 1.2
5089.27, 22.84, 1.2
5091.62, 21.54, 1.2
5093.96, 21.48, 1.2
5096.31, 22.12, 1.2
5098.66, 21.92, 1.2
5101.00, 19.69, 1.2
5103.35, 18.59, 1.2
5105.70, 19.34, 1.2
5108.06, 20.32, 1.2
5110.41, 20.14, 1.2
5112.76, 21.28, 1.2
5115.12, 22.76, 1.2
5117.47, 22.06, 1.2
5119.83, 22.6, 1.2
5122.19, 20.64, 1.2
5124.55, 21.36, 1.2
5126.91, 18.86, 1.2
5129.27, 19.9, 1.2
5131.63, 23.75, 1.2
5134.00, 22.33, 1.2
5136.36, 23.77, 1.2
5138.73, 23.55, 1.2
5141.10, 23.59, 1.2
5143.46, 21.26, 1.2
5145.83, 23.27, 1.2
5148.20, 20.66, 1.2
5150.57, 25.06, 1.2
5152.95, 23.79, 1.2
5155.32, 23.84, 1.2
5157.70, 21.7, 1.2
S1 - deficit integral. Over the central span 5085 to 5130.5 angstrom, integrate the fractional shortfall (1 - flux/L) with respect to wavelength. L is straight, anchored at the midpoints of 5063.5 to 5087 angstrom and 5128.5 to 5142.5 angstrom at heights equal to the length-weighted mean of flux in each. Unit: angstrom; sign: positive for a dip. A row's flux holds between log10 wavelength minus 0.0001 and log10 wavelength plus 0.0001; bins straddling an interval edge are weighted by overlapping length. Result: 3.5 angstrom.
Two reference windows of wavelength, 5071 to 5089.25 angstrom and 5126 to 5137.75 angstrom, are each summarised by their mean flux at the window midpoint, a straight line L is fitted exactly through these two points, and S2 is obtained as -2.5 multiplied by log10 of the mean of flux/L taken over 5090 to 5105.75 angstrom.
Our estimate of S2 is 0.11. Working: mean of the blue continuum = 23.8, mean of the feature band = 20.8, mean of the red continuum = 21.8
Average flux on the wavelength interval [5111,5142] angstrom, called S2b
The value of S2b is 22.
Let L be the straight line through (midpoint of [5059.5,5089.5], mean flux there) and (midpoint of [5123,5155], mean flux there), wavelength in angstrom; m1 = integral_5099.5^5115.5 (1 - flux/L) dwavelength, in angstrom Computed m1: 1.61 angstrom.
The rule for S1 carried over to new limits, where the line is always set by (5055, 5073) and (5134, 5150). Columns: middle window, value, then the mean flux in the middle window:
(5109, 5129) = 0.97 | 21.1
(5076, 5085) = -1.38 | 24.6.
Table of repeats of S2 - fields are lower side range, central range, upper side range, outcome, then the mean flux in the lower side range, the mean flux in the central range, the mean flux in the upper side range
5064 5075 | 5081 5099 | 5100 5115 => -0.10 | 21.3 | 22.6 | 20.1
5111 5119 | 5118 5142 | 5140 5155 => 0.02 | 21.9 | 22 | 23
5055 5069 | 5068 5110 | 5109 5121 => -0.05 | 20.5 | 22.1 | 21.7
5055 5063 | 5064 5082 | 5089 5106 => -0.08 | 21.1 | 22.6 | 20.9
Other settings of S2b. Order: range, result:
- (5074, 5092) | 23.7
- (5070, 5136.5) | 21.9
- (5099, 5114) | 20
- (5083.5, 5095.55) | 22.5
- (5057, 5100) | 22.3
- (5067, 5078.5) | 22.5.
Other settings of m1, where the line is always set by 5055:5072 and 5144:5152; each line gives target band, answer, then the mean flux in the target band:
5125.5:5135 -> 0.5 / 21.2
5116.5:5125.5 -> 0.2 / 21.7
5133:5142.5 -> -0.3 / 23.3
